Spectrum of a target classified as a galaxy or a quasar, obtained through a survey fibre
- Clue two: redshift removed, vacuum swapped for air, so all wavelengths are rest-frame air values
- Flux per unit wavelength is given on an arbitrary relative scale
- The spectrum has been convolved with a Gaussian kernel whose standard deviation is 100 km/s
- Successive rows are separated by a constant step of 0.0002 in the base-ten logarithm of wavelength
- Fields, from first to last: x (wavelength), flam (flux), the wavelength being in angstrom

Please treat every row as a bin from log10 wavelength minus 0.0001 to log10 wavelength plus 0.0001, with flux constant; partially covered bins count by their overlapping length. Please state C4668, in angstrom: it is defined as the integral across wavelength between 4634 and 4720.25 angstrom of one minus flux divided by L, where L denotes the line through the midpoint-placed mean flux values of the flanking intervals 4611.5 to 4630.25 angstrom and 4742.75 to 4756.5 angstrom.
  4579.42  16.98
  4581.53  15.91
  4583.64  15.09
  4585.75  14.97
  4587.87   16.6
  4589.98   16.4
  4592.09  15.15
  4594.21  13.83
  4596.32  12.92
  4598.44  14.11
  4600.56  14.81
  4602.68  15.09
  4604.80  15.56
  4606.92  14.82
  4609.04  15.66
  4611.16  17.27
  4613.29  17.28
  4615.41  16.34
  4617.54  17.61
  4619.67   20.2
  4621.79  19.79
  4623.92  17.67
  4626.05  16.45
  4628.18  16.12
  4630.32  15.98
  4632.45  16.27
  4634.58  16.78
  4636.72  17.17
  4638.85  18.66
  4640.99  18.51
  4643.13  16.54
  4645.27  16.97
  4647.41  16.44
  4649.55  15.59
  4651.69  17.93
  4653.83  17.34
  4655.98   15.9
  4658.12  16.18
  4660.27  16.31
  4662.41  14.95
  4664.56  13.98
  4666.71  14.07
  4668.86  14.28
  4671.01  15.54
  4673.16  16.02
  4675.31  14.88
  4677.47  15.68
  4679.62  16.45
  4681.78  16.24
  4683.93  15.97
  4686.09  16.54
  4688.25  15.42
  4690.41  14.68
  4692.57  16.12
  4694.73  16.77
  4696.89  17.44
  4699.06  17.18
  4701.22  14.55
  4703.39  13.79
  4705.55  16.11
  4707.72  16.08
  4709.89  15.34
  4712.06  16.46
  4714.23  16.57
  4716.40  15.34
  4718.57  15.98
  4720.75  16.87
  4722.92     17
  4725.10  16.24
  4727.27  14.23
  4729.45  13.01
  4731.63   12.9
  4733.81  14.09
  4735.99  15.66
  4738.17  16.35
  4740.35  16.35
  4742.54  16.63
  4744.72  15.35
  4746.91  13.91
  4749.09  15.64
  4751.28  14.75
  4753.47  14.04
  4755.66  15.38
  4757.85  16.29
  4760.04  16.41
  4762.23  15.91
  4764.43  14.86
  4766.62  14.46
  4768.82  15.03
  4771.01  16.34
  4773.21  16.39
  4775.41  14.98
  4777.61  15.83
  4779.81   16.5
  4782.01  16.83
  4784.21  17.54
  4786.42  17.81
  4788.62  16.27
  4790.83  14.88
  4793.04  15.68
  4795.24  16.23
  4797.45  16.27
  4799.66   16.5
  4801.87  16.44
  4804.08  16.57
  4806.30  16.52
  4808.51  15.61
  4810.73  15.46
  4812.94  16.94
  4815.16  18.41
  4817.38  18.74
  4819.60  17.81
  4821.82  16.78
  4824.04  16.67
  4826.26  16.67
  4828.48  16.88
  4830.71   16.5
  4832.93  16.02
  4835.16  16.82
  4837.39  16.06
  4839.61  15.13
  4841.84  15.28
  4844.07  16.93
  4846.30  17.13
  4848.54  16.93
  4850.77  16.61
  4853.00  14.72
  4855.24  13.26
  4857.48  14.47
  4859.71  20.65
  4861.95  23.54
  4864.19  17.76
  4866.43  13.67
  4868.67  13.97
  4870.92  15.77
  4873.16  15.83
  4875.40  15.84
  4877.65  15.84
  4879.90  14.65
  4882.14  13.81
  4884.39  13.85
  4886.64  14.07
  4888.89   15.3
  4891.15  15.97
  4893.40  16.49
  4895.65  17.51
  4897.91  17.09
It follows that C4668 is 1.85 angstrom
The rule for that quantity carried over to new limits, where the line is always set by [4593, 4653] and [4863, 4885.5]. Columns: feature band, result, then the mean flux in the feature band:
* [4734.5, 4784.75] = 0.2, 15.7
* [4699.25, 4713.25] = 0.5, 15.5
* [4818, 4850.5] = -2.6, 16.6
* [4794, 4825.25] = -2.6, 16.8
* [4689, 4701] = -0.1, 16.3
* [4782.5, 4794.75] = -0.7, 16.4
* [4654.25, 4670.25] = 1.1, 15.2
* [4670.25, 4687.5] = 0.3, 15.9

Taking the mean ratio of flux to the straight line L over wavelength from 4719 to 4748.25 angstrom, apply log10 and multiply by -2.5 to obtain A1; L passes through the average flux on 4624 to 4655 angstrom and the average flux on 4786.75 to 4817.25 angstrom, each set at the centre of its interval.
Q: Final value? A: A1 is 0.091 mag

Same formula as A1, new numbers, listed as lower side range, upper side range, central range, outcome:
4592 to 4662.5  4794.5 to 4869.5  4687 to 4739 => 0.06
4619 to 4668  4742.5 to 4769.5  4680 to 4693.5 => 0.02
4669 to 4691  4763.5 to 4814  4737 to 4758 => 0.04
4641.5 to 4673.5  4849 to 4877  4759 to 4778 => 0.04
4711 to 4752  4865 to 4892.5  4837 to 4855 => -0.06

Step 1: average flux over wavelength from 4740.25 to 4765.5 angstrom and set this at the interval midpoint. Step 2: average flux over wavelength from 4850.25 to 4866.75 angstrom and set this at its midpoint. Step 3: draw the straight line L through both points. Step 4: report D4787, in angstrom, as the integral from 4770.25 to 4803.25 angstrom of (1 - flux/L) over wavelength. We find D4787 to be -0.8 angstrom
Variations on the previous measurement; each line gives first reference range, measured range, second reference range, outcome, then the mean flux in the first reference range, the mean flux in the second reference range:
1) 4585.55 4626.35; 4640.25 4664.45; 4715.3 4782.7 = -0.8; 16.1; 15.5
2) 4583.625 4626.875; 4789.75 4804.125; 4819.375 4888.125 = 0.0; 16.1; 16.1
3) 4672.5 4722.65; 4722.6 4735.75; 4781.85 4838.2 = 1.3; 16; 16.6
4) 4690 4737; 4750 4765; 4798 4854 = 0.5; 15.6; 16.6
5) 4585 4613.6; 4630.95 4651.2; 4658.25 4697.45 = -2.0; 15.3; 15.6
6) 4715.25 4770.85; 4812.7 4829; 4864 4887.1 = -2.5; 15.3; 14.9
